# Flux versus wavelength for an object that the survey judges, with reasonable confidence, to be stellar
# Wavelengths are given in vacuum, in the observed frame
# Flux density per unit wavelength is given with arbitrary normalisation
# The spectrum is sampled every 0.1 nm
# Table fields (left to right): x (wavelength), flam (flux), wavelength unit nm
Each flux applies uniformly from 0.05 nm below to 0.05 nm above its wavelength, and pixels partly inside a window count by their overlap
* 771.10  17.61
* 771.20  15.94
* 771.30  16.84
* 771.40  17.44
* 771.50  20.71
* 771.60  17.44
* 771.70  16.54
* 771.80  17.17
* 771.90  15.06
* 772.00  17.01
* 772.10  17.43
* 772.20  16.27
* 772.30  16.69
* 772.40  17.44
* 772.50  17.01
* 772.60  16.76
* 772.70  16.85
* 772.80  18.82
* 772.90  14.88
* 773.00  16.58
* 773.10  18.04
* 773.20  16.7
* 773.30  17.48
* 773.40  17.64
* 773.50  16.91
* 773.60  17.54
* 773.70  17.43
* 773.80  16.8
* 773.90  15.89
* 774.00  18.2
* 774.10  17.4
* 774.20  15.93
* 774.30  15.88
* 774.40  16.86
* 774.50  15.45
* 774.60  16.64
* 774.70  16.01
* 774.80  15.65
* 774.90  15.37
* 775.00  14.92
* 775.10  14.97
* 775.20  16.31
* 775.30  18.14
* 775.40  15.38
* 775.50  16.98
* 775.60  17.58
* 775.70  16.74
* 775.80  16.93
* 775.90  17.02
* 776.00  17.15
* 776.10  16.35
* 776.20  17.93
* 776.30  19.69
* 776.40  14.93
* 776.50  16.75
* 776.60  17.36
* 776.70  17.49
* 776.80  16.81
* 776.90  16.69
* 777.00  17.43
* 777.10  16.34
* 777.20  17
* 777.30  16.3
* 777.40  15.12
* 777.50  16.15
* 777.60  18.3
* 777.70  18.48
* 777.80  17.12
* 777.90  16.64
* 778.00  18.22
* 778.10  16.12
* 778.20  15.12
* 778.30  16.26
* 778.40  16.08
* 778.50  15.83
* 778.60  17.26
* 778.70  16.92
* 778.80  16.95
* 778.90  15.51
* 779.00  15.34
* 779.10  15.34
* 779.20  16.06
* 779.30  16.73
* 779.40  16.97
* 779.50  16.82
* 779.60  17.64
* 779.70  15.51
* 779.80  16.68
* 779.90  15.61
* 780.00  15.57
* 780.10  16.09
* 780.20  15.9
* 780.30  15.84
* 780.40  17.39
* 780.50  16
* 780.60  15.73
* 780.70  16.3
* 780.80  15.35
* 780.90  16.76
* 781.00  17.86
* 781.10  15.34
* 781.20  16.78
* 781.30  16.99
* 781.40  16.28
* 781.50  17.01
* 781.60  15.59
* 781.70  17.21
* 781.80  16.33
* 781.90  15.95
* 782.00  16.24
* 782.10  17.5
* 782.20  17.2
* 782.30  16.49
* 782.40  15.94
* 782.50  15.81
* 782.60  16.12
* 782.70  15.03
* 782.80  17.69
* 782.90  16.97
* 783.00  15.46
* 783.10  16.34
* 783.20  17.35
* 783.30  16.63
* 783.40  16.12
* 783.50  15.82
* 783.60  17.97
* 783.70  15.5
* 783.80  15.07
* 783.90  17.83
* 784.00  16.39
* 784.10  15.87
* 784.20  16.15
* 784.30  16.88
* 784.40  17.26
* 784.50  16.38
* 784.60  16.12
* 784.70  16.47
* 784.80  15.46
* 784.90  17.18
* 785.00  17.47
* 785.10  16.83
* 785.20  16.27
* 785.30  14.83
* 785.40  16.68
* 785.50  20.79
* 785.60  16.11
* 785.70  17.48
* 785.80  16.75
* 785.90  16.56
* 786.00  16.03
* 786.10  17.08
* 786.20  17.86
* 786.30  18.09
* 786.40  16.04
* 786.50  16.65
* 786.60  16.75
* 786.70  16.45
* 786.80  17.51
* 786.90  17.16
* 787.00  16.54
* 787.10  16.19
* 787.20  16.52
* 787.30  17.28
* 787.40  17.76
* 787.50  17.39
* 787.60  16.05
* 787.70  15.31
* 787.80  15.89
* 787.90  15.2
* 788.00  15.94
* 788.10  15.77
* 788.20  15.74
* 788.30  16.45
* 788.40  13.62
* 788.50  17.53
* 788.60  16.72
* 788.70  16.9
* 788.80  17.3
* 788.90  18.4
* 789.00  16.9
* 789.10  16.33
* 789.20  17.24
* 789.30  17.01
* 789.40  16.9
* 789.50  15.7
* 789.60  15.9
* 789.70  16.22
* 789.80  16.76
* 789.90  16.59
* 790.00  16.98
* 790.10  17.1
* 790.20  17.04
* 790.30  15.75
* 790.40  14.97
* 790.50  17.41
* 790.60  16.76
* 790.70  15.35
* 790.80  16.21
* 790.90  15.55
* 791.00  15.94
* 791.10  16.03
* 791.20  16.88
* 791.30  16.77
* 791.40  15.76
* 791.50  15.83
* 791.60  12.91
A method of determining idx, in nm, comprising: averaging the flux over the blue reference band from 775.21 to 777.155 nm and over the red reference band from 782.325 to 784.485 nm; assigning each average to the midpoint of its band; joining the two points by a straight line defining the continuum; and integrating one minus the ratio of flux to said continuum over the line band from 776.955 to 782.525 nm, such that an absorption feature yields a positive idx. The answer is 0.09 nm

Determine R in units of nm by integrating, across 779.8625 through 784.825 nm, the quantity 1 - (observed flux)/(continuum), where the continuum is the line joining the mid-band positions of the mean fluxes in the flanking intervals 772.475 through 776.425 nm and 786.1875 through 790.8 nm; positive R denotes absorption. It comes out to 0.081 nm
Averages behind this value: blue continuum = 16.8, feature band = 16.4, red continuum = 16.5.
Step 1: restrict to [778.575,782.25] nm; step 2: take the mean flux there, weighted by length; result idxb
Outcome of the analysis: 16.4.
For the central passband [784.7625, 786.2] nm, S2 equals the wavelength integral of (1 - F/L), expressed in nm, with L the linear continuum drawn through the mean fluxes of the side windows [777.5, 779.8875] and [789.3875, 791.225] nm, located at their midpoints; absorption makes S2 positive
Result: -0.04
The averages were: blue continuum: 16.6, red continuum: 16.3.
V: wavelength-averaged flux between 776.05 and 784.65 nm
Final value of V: 16.5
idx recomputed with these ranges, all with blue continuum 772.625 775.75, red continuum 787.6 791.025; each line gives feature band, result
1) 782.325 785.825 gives -0.021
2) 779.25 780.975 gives 0.022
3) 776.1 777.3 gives -0.034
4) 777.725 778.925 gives 0.000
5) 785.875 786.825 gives -0.029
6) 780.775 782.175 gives -0.004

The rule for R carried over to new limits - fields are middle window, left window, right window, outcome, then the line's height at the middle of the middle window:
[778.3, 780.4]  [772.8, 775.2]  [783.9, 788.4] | 0.04 nm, 16.6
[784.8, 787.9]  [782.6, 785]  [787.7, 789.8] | -0.07 nm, 16.4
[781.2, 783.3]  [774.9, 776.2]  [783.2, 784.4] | 0.00 nm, 16.5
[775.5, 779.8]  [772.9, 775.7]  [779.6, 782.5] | -0.07 nm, 16.5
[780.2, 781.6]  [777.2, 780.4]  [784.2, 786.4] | 0.02 nm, 16.6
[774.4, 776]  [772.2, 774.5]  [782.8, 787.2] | 0.05 nm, 16.9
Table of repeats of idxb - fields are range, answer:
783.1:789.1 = 16.6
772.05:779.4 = 16.7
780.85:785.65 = 16.5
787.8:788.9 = 16.2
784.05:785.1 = 16.5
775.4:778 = 17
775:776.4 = 16.9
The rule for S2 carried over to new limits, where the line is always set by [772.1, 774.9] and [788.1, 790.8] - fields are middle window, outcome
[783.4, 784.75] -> 0.014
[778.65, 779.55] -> 0.021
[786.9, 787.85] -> -0.002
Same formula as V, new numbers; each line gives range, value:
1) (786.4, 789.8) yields 16.5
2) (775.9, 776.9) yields 17.1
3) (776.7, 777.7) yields 16.8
